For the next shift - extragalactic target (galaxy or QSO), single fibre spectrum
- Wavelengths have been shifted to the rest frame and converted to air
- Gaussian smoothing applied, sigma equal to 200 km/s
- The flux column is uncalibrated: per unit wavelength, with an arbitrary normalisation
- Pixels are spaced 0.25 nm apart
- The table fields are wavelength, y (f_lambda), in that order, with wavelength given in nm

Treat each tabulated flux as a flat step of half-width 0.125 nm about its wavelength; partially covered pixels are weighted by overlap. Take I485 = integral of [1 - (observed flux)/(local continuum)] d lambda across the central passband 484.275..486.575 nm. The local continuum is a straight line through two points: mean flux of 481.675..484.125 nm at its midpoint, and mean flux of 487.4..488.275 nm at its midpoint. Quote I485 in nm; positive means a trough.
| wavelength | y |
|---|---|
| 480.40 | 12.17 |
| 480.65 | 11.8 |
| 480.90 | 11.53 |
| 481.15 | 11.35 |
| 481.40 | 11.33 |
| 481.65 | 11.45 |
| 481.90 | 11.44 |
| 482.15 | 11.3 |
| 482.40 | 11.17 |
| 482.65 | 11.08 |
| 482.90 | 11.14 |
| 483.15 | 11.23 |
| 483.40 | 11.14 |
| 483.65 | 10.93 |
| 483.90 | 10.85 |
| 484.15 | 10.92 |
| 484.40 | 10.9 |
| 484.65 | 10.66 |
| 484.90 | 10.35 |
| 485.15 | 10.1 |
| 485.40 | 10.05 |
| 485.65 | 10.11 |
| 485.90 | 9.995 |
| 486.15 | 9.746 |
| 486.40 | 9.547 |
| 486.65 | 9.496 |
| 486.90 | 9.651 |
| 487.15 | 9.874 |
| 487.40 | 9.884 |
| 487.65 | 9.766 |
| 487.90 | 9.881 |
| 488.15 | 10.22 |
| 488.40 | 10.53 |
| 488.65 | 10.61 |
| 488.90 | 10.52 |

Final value 0.085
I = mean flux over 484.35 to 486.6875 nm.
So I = 10.1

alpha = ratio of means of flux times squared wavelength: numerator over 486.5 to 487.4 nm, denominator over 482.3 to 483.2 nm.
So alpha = 0.89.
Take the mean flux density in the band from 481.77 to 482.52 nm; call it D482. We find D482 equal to 11.3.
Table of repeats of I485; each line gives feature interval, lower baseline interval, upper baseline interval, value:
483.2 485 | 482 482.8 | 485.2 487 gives -0.05 nm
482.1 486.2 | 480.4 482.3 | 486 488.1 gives -0.02 nm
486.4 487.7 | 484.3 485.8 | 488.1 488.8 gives 0.09 nm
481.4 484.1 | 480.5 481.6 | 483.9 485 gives -0.01 nm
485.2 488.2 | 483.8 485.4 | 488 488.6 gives 0.18 nm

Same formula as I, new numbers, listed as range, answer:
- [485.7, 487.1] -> 9.72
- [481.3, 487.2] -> 10.6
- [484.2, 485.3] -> 10.5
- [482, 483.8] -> 11.1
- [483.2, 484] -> 11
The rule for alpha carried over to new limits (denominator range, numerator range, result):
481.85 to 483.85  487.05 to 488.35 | 0.91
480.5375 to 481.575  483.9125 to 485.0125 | 0.95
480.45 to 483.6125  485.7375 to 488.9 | 0.90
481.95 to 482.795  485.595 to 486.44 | 0.89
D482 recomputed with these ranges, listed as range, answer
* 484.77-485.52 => 10.2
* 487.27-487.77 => 9.83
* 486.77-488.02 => 9.81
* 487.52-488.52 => 10.1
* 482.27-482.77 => 11.1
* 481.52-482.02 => 11.4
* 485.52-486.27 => 9.95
